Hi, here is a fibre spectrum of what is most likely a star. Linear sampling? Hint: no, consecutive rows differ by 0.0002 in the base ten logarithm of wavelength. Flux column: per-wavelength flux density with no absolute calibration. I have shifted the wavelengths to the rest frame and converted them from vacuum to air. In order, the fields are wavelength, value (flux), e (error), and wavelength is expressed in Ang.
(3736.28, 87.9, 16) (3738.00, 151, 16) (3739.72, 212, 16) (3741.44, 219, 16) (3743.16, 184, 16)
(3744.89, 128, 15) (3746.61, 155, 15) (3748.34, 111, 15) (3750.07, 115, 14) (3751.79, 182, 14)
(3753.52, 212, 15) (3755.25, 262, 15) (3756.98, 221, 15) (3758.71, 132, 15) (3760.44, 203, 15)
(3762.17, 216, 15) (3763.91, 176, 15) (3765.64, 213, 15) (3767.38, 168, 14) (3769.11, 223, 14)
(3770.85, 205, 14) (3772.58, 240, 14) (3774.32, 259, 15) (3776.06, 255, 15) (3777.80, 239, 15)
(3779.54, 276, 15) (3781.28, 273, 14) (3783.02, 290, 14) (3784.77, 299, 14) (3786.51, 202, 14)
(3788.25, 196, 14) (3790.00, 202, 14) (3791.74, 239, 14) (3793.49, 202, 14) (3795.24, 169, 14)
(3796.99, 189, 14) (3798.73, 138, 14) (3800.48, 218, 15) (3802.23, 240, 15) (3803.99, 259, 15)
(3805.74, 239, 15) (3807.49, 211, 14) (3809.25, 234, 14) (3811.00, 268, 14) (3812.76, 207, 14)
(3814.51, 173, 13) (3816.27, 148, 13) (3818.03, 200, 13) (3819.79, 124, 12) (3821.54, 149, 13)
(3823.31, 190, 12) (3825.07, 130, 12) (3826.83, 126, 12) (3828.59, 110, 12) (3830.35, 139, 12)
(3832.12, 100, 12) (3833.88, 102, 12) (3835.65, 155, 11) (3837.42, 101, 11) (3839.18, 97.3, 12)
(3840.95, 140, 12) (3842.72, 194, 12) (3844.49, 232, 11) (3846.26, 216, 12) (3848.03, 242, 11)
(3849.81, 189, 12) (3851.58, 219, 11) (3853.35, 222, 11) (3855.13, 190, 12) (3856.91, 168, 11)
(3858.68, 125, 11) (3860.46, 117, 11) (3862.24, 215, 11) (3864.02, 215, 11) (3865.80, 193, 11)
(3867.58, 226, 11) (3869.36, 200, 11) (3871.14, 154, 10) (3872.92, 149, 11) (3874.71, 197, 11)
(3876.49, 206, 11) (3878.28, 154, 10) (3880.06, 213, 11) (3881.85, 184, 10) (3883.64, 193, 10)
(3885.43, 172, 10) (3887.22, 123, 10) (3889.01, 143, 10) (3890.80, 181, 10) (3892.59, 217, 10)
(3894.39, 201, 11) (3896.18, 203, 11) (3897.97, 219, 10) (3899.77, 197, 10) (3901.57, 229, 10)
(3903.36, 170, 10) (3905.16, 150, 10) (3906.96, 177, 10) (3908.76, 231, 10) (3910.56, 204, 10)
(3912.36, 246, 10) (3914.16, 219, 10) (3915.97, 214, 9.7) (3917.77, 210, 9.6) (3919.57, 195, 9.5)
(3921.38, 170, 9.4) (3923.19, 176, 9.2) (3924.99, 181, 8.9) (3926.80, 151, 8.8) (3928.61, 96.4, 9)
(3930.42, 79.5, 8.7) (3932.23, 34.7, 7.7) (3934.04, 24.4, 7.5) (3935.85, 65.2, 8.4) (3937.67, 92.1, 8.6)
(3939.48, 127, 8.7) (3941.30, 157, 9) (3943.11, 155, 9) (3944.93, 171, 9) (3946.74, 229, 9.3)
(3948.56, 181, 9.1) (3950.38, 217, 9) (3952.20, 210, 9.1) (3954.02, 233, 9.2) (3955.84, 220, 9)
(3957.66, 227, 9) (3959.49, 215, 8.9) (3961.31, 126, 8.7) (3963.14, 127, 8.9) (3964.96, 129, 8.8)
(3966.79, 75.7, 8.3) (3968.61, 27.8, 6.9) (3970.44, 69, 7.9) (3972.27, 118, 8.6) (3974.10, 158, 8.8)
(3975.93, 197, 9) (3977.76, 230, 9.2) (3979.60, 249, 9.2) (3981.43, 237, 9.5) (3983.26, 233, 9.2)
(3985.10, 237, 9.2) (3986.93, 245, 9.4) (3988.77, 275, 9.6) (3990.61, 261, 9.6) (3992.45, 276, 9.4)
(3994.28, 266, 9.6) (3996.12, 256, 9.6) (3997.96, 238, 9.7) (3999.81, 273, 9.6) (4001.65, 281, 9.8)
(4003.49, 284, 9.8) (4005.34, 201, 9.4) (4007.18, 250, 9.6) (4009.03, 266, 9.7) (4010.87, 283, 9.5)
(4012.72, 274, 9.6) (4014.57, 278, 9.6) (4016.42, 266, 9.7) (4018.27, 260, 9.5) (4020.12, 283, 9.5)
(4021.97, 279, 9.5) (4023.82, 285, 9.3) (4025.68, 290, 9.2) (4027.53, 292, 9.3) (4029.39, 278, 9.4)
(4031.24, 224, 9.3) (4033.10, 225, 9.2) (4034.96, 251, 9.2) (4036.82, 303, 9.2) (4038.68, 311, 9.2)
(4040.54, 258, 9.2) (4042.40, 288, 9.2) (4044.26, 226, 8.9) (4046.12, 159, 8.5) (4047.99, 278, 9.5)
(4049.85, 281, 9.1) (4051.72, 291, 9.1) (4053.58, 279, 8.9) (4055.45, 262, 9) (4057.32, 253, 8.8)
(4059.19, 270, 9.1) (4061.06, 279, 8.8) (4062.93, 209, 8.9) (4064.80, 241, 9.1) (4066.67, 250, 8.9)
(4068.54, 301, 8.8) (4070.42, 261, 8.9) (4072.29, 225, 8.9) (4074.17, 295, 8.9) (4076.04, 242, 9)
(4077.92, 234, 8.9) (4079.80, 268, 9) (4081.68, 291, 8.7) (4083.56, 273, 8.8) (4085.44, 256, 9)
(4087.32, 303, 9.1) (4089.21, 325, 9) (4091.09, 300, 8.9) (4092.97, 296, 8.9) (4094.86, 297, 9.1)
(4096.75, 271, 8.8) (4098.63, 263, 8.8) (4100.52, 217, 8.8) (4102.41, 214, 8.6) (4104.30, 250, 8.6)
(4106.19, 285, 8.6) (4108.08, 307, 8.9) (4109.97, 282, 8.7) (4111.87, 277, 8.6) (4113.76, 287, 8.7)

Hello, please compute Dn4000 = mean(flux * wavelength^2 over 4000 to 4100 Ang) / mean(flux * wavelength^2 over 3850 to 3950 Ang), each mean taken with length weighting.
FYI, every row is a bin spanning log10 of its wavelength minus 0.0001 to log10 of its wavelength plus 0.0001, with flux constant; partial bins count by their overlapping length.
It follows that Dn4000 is 1.7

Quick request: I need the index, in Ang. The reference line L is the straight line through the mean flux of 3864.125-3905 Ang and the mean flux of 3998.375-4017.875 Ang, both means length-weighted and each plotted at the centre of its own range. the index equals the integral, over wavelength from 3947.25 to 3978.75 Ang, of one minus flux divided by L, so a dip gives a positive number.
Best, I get 9.6 Ang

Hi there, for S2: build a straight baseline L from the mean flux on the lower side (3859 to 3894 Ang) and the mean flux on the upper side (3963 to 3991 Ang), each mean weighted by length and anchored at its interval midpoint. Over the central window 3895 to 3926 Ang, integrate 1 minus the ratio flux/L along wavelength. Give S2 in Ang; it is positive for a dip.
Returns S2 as -3.2 Ang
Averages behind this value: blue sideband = 181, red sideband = 179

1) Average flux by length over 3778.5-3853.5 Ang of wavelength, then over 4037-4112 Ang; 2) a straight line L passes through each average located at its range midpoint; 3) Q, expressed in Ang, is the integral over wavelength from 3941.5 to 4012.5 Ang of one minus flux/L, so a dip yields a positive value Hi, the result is 9.0 Ang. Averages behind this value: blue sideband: 192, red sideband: 267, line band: 209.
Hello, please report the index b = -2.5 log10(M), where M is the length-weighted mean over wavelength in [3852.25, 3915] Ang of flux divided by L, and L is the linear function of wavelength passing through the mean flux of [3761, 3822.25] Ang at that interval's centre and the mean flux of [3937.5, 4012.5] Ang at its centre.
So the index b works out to 0.12 mag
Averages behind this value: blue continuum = 215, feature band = 189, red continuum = 204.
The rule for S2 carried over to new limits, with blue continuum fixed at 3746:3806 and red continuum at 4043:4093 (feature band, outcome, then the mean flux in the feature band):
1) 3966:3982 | 6.3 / 150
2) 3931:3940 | 6.5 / 66.6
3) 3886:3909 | 4.7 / 186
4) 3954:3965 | 2.8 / 183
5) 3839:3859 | 3.0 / 191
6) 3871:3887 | 3.6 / 179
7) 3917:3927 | 2.4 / 182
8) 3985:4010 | -0.7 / 259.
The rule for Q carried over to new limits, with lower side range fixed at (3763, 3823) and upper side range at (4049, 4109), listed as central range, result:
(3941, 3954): 2.7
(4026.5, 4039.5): -0.5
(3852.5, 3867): 2.9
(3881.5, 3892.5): 3.0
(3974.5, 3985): 1.0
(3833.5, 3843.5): 4.1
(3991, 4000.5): -0.3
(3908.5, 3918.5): 0.7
